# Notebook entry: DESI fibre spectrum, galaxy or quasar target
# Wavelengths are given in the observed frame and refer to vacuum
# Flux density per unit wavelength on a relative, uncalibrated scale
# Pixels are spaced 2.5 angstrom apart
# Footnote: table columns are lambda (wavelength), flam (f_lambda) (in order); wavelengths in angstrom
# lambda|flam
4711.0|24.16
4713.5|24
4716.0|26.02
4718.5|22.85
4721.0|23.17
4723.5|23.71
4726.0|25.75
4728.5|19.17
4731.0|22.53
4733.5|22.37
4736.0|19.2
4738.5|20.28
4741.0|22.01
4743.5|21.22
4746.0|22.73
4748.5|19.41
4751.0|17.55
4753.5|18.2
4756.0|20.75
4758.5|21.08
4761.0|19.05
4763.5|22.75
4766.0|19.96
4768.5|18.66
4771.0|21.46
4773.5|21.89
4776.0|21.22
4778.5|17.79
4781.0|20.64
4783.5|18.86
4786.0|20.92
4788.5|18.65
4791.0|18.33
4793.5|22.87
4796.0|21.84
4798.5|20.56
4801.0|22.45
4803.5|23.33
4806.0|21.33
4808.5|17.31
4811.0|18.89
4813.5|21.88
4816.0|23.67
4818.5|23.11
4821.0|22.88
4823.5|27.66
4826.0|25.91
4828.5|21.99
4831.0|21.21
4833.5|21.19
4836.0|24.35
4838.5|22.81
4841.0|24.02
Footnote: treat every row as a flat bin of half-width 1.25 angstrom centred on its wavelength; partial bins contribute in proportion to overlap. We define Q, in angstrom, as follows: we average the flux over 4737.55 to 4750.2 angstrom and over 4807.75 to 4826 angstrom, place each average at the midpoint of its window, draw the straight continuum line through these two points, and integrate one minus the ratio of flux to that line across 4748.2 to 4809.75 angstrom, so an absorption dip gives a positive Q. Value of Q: 4.2 angstrom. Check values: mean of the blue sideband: 21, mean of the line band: 20.3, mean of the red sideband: 22.6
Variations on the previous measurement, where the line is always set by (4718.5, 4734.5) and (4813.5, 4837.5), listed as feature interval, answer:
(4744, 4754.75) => 1.6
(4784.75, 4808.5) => 2.4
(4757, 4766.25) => 0.9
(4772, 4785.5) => 1.7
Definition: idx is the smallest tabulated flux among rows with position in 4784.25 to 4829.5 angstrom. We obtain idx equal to 17.31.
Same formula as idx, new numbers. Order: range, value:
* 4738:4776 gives 17.55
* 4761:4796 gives 17.79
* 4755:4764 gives 19.05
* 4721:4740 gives 19.17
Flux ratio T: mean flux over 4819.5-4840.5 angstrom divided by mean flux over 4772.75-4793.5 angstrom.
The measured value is 1.18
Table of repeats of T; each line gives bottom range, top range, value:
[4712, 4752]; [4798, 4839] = 1.02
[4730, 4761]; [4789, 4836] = 1.07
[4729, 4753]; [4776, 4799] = 0.97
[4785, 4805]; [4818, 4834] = 1.11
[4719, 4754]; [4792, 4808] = 1.02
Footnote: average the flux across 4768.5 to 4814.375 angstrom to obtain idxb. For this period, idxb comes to 20.5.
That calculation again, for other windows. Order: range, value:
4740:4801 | 20.4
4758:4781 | 20.4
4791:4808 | 21.6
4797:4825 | 22.1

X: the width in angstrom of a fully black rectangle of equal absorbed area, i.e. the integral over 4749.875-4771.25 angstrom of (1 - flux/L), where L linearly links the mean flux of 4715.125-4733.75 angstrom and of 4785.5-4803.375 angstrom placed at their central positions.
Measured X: 2.1 angstrom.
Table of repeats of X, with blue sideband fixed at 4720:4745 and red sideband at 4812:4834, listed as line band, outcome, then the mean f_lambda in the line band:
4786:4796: 1.10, 20.3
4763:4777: 1.00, 20.9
